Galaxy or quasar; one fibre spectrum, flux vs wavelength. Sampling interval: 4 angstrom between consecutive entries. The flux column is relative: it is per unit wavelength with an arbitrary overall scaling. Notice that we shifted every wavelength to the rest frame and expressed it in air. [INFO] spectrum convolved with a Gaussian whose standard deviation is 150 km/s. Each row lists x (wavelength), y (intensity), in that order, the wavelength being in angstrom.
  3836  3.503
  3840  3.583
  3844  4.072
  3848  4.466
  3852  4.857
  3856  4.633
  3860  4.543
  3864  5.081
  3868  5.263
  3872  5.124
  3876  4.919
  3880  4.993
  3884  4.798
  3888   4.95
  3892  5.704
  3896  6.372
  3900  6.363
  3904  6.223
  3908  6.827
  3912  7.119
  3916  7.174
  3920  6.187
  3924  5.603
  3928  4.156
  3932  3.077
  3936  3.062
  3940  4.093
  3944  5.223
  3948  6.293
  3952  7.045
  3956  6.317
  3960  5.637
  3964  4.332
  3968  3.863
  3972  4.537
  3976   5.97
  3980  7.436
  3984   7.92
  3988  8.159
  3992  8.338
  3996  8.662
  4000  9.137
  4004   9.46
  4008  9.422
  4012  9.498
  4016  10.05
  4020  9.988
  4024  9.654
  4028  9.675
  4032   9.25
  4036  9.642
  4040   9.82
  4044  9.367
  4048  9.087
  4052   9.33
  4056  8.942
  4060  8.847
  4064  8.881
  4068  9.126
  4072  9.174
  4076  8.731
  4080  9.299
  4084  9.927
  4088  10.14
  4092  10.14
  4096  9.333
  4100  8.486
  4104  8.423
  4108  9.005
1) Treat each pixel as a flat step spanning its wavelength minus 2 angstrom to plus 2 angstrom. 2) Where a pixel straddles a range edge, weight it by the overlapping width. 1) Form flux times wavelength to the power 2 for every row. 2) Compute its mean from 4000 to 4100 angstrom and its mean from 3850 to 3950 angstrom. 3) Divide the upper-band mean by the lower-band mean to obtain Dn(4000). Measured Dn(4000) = 1.92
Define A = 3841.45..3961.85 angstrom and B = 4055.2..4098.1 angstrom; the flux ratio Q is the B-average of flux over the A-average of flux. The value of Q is 1.75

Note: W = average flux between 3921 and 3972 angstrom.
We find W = 4.9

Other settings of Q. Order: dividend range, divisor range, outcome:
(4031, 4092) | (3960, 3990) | 1.55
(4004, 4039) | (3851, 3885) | 1.96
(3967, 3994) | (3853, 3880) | 1.36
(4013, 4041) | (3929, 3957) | 1.97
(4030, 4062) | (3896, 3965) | 1.65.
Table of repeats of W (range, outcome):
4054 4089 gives 9.2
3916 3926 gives 6.15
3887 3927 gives 6.23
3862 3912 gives 5.61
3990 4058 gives 9.37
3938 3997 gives 6.21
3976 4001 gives 8.06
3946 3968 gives 5.74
